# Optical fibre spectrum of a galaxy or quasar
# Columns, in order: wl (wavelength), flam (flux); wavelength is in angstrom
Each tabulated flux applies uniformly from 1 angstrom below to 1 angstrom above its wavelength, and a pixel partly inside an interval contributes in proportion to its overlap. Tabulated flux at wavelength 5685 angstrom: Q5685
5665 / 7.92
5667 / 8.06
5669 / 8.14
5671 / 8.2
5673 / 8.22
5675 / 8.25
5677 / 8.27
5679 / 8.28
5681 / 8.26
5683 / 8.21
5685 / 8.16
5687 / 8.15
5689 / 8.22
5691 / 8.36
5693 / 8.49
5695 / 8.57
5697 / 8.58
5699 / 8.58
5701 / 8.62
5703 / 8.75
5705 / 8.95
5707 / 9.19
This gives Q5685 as 8.16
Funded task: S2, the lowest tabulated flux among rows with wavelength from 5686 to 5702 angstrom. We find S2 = 8.15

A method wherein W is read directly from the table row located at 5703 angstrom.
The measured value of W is 8.75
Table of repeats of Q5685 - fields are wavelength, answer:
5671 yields 8.2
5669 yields 8.14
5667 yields 8.06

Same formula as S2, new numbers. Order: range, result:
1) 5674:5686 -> 8.16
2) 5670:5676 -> 8.2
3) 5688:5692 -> 8.22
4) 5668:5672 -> 8.14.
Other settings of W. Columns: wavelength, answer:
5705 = 8.95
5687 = 8.15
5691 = 8.36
